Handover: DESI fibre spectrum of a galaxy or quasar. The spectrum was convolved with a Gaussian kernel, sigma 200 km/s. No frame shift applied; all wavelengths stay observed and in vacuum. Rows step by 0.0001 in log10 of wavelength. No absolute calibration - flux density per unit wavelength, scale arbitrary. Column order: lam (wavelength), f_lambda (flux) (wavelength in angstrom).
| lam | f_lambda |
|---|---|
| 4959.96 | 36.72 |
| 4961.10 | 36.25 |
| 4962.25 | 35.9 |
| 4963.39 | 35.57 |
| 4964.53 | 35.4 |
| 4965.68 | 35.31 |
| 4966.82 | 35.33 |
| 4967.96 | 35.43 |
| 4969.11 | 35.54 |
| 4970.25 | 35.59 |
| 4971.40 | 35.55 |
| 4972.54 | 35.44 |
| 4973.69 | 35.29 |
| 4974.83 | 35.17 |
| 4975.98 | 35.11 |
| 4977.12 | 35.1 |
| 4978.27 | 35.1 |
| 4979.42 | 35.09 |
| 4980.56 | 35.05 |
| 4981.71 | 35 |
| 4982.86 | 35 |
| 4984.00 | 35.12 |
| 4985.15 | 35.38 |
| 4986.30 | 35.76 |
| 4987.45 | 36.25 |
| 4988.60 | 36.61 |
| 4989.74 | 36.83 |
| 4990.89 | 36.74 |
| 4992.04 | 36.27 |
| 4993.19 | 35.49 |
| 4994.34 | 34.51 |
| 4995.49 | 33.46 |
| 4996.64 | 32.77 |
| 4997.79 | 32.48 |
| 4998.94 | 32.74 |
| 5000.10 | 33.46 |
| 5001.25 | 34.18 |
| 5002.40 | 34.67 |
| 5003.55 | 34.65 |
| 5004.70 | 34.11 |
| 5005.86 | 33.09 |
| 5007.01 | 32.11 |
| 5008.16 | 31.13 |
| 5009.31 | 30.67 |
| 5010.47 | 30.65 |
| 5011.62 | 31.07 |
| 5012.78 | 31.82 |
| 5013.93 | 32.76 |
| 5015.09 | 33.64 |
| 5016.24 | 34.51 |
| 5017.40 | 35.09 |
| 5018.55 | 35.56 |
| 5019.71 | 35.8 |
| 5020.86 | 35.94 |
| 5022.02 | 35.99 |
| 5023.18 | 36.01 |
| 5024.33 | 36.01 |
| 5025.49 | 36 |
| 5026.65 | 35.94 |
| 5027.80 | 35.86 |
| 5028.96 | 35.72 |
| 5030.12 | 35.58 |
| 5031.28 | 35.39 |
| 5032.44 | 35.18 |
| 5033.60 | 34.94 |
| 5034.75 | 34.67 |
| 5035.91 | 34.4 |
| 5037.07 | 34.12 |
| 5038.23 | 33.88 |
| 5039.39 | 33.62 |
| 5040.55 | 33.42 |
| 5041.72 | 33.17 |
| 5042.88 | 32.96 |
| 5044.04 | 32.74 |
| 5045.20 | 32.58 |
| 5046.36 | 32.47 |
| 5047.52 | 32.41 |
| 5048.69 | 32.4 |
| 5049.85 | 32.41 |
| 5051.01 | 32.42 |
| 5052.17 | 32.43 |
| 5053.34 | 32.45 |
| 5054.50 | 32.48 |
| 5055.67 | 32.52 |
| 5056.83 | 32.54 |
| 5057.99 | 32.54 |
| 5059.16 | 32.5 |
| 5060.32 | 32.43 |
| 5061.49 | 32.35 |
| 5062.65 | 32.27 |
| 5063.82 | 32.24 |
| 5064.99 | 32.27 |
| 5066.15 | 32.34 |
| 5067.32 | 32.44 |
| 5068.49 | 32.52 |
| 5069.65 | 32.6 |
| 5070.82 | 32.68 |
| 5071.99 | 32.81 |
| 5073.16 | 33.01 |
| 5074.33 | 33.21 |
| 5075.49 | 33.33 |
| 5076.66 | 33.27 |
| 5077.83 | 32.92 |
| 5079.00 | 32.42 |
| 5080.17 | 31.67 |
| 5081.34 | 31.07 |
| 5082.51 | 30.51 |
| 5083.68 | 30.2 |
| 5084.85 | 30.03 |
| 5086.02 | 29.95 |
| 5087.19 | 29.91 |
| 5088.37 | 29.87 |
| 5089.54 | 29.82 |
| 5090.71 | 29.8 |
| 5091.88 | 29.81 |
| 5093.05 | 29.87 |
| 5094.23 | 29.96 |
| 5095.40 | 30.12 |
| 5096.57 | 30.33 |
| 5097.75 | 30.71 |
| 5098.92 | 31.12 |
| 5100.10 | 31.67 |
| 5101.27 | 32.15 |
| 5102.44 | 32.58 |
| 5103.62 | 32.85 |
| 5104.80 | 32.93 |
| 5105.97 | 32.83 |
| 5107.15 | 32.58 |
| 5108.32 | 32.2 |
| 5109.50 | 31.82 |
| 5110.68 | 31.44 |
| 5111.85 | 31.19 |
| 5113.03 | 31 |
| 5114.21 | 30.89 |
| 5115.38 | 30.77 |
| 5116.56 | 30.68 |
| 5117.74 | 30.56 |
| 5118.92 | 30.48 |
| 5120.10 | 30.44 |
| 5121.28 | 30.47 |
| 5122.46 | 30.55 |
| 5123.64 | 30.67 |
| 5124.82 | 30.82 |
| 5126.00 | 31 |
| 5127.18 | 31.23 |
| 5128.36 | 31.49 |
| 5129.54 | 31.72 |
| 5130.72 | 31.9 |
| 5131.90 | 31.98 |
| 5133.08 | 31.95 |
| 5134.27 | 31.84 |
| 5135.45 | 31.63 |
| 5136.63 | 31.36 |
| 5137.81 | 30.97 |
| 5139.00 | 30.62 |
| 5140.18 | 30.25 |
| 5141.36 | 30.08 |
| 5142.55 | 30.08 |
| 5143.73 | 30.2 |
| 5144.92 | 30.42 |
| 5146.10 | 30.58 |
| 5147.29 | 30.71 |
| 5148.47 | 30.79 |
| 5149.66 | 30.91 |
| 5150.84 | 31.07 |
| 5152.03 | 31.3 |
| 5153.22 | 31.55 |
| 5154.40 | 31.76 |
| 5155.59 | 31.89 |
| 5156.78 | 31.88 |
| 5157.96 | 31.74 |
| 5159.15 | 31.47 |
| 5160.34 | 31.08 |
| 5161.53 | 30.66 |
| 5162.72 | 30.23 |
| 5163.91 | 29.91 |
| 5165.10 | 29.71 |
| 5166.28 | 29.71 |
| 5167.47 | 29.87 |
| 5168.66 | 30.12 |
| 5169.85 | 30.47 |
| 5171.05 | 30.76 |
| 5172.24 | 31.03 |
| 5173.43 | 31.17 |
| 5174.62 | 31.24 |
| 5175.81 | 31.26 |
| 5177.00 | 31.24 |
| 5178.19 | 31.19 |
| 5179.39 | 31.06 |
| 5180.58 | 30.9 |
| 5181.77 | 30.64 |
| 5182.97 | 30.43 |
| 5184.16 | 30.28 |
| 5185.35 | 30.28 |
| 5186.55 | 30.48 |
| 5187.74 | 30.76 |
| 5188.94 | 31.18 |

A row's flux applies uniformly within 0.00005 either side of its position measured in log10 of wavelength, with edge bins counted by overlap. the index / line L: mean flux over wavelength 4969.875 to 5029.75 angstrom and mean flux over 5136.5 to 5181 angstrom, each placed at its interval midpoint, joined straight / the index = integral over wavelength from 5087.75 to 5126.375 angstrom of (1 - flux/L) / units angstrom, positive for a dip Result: 1.22 angstrom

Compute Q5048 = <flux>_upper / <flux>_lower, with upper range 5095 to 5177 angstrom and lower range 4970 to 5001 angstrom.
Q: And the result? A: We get 0.9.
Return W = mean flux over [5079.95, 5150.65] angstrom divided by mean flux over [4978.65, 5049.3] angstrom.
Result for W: 0.9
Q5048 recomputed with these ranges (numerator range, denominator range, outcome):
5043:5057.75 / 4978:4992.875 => 0.91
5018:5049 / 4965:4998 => 0.98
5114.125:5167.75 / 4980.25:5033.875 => 0.90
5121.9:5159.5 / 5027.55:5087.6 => 0.95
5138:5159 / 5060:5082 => 0.95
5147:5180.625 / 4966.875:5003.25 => 0.88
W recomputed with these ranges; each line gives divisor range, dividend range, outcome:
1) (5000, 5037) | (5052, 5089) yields 0.93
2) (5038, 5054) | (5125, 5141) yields 0.96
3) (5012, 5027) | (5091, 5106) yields 0.89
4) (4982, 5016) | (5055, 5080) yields 0.96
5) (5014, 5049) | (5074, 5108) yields 0.91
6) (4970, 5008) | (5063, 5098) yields 0.90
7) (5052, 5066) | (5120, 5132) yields 0.96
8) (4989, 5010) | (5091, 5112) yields 0.93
